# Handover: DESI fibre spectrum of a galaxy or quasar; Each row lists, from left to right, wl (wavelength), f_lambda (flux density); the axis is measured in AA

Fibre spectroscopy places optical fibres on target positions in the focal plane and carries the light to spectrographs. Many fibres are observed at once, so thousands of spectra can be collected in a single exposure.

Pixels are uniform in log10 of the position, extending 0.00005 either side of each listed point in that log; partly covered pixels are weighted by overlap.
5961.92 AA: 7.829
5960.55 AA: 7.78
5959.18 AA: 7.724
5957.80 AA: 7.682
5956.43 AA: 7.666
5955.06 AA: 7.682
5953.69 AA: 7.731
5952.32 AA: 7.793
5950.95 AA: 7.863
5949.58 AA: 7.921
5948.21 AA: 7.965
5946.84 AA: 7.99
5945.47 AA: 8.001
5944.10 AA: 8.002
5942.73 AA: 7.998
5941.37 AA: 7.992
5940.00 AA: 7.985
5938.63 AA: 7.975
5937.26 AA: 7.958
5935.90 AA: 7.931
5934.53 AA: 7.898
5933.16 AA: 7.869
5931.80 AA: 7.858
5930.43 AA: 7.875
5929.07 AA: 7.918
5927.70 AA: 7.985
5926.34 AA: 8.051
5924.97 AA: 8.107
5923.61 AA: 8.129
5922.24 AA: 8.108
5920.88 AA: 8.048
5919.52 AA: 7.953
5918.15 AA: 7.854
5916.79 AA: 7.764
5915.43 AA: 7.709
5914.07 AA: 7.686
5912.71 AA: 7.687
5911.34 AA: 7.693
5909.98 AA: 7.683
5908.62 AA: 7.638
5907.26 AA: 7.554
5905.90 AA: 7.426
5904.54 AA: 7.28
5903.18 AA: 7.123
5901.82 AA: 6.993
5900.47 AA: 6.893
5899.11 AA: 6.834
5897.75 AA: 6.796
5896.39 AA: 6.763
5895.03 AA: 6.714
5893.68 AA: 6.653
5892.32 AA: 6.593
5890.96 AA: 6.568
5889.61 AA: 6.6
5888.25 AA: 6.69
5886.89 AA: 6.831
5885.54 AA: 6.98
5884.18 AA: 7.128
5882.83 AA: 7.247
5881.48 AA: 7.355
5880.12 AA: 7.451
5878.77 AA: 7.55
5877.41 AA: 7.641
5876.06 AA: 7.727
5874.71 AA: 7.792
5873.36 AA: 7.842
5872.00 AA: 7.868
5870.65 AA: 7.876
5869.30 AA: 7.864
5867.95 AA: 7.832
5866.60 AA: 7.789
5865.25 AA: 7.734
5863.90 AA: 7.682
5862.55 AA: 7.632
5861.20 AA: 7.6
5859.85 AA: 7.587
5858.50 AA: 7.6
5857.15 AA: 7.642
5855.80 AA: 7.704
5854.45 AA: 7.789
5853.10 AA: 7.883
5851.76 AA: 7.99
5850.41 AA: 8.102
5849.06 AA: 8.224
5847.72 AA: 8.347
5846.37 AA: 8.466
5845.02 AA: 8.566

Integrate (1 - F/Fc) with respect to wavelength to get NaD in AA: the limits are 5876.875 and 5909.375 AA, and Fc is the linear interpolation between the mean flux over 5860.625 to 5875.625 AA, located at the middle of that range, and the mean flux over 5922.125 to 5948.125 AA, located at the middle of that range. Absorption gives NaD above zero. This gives 3.3 AA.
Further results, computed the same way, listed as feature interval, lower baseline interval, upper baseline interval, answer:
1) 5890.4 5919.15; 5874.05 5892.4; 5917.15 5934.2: 1.3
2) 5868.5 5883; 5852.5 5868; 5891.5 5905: -0.6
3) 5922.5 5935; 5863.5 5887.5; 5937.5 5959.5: -0.3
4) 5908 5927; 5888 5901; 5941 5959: -1.8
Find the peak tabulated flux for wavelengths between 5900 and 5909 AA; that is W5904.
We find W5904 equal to 7.638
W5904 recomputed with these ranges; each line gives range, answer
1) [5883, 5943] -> 8.129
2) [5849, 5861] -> 8.224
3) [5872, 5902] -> 7.868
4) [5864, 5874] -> 7.876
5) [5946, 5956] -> 7.99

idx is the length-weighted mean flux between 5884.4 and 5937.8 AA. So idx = 7.45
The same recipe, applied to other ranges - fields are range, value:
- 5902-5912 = 7.46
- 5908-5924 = 7.82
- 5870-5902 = 7.14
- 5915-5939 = 7.95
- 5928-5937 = 7.9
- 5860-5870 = 7.73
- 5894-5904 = 6.88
